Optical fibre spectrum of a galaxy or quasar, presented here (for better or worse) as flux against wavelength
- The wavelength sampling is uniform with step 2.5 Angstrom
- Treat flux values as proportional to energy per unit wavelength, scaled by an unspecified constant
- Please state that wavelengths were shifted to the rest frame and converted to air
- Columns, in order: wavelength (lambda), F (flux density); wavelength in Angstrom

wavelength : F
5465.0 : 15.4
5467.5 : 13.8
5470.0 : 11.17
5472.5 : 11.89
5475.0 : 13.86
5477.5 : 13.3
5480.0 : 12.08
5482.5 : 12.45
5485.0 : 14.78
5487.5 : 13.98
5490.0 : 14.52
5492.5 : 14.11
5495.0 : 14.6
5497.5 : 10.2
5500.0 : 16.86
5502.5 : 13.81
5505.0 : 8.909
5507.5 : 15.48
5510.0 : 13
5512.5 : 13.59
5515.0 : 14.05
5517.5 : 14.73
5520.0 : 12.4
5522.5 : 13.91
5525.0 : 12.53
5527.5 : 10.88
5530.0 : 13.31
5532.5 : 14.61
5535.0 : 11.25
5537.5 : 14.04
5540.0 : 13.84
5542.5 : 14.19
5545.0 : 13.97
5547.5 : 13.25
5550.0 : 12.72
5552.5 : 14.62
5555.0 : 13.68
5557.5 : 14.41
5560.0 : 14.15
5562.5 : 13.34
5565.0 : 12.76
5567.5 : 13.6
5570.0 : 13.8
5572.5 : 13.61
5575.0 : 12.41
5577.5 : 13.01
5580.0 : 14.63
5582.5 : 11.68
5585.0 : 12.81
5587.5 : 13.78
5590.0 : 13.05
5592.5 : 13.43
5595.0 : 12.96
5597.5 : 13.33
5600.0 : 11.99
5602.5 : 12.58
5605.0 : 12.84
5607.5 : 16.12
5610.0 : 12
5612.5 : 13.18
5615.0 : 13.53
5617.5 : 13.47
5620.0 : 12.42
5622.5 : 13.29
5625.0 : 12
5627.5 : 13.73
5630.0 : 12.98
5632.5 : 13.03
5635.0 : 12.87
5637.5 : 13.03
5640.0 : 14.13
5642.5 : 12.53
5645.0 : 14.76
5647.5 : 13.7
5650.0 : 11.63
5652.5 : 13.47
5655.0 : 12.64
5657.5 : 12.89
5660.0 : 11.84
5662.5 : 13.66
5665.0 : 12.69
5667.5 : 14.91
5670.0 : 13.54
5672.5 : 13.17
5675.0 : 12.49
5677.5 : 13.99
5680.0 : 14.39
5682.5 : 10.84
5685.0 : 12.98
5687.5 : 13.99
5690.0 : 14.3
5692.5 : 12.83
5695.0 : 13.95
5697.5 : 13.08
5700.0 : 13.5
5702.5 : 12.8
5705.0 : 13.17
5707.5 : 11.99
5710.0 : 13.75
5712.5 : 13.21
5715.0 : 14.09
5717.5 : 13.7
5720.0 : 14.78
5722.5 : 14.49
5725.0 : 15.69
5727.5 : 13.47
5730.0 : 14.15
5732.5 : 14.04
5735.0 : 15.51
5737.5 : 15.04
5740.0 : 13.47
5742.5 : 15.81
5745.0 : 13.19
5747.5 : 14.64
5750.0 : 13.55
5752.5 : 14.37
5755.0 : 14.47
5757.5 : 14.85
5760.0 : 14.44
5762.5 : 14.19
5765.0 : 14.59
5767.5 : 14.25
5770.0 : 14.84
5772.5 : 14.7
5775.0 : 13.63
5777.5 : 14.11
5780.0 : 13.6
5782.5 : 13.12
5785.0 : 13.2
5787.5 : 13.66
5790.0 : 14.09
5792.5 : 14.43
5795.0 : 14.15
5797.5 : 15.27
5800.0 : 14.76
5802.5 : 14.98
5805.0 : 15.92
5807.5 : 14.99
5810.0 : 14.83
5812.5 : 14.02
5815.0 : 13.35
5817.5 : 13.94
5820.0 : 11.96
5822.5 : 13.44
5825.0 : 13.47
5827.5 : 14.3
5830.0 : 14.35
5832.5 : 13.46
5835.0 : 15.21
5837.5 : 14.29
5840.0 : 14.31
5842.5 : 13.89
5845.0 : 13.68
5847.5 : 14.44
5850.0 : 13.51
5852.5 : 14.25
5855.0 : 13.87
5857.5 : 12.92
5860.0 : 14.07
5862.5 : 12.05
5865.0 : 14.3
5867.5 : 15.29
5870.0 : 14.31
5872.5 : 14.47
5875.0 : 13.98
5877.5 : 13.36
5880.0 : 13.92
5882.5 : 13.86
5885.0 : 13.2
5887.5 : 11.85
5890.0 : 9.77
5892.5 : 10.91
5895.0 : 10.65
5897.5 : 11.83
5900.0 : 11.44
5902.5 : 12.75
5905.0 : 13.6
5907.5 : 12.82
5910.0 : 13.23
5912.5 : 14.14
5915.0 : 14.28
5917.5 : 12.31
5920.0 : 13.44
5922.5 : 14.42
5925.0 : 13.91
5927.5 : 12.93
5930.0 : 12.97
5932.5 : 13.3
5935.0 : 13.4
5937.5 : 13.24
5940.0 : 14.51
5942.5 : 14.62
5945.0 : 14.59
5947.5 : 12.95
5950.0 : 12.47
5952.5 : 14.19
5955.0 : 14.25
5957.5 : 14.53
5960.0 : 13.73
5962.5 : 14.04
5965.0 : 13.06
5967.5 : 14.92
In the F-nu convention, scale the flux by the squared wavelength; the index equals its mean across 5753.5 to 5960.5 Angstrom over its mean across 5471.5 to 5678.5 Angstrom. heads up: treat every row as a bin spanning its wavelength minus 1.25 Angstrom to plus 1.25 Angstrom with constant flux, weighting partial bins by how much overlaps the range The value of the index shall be 1.14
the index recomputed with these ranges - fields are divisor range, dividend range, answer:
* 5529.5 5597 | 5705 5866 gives 1.13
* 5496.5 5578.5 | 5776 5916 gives 1.14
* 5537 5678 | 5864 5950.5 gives 1.10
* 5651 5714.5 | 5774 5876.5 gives 1.12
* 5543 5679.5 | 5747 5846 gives 1.14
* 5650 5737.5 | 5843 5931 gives 1.05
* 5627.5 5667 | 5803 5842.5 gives 1.15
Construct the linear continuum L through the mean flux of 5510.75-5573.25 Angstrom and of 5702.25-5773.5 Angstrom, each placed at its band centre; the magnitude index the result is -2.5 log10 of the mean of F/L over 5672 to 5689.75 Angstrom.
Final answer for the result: 0.06 mag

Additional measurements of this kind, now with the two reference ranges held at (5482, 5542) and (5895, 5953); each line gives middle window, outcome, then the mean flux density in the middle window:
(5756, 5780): -0.079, 14.4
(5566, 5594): 0.013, 13.2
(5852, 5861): -0.033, 13.7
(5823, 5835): -0.054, 14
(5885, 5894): 0.190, 11.2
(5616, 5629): 0.033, 13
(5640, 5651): 0.007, 13.3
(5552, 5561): -0.060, 14.2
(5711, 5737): -0.076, 14.3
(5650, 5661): 0.065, 12.6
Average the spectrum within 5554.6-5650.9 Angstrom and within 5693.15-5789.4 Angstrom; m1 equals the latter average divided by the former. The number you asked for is 1.1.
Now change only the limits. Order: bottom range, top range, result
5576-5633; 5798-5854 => 1.08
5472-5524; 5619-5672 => 0.98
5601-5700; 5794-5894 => 1.05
